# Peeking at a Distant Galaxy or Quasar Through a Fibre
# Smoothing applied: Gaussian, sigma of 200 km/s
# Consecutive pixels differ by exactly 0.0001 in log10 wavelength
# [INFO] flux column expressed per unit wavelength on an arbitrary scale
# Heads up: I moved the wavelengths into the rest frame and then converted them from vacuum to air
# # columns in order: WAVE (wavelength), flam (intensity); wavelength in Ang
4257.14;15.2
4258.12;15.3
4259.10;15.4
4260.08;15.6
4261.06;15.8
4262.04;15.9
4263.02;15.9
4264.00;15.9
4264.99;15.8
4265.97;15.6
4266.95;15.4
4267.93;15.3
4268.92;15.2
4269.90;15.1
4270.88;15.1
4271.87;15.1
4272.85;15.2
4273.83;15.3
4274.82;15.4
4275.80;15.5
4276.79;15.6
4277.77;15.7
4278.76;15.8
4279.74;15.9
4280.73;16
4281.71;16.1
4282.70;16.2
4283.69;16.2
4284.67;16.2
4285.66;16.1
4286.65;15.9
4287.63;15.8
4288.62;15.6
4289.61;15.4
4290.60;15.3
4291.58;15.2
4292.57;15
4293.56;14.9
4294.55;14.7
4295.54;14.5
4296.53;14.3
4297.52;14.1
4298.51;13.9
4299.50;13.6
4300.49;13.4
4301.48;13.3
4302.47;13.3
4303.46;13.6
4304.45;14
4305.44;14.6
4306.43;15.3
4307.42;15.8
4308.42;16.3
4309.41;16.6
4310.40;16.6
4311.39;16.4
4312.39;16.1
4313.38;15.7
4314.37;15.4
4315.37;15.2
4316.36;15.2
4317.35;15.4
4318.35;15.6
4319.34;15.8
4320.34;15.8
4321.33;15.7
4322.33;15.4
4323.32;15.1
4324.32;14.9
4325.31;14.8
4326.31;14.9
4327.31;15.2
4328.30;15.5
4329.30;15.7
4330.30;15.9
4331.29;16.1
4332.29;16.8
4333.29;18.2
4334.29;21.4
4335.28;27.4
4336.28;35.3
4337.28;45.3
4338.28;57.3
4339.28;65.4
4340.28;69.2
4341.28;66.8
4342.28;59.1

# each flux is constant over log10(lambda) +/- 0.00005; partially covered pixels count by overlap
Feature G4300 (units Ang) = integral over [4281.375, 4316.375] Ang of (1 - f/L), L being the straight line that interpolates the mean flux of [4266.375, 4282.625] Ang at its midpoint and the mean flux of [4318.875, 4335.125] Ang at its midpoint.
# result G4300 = 1.6 Ang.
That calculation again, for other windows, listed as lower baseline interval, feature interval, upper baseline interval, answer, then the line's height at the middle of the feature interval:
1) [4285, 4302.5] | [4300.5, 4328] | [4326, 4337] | 3.6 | 17.5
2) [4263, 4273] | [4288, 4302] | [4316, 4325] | 0.8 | 15.4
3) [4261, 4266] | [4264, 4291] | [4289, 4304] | -0.8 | 15.2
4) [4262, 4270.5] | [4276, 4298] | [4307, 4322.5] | 0.3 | 15.7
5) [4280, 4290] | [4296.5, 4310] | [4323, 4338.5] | 2.9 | 18.3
